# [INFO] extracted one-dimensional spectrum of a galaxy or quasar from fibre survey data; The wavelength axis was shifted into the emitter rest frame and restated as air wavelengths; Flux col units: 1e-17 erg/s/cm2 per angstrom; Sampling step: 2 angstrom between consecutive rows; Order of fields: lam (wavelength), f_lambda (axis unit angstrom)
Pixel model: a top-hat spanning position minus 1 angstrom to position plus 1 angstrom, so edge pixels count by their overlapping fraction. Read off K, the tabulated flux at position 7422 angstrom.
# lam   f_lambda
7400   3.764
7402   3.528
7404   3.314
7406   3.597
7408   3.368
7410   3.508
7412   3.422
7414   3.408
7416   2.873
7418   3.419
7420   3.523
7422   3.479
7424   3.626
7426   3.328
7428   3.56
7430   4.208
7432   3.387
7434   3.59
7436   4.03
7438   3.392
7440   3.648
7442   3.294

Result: 3.479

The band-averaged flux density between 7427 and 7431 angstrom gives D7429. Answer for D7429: 3.88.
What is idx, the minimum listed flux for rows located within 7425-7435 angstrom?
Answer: 3.328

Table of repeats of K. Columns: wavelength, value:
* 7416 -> 2.873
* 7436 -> 4.03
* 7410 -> 3.508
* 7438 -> 3.392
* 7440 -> 3.648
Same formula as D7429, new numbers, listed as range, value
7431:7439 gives 3.6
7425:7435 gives 3.61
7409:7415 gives 3.45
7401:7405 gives 3.42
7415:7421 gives 3.27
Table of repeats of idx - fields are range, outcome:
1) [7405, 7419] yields 2.873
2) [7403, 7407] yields 3.314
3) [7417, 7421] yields 3.419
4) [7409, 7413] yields 3.422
